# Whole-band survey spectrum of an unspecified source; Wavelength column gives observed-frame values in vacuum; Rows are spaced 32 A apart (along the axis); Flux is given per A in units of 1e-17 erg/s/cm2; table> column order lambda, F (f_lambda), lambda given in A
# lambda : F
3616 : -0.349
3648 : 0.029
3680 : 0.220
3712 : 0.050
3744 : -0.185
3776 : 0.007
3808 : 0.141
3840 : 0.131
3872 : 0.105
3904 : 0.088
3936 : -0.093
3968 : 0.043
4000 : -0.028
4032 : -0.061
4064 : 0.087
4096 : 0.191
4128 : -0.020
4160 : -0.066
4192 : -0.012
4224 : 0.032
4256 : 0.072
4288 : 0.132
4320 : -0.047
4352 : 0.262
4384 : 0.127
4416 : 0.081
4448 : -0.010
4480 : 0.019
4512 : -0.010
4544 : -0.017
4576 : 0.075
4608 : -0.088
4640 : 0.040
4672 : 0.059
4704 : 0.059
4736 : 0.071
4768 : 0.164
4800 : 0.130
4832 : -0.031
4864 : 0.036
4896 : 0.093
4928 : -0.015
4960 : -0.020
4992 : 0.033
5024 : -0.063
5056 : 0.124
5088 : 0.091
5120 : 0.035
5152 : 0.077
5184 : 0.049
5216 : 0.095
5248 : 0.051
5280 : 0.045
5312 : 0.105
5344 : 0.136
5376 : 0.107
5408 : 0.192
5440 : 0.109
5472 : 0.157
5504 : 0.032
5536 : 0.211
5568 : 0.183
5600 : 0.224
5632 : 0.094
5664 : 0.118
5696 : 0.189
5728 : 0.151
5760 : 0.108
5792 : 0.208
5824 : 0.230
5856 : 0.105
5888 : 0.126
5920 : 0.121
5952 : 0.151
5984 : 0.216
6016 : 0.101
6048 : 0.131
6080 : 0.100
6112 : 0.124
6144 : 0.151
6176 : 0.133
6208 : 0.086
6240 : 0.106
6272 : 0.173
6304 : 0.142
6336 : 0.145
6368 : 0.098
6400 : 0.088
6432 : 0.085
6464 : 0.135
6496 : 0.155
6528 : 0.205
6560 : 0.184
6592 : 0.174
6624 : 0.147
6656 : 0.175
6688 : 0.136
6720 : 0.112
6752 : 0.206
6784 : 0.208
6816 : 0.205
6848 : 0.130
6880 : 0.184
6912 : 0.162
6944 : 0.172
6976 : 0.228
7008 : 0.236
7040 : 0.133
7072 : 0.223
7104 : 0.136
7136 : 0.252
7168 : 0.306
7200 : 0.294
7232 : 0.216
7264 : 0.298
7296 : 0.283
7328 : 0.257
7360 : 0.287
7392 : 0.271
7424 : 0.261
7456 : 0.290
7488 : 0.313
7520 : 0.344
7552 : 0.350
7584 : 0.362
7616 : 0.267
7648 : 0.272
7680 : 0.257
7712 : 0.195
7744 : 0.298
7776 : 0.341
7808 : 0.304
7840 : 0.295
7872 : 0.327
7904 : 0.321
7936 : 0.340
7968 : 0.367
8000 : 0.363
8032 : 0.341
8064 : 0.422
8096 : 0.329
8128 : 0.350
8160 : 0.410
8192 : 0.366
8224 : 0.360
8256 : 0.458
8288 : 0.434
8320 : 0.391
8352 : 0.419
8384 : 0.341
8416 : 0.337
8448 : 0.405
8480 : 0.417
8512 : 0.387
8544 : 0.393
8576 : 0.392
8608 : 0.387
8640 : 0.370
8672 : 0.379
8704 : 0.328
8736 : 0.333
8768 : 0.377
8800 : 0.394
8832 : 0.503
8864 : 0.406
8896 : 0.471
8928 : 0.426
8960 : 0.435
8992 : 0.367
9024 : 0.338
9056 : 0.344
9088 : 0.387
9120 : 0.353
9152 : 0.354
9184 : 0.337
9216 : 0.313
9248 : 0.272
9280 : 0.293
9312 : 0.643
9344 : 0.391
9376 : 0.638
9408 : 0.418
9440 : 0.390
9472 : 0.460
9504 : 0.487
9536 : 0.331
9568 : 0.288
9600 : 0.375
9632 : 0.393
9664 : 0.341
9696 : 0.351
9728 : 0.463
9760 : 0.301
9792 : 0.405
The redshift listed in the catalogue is 0.79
